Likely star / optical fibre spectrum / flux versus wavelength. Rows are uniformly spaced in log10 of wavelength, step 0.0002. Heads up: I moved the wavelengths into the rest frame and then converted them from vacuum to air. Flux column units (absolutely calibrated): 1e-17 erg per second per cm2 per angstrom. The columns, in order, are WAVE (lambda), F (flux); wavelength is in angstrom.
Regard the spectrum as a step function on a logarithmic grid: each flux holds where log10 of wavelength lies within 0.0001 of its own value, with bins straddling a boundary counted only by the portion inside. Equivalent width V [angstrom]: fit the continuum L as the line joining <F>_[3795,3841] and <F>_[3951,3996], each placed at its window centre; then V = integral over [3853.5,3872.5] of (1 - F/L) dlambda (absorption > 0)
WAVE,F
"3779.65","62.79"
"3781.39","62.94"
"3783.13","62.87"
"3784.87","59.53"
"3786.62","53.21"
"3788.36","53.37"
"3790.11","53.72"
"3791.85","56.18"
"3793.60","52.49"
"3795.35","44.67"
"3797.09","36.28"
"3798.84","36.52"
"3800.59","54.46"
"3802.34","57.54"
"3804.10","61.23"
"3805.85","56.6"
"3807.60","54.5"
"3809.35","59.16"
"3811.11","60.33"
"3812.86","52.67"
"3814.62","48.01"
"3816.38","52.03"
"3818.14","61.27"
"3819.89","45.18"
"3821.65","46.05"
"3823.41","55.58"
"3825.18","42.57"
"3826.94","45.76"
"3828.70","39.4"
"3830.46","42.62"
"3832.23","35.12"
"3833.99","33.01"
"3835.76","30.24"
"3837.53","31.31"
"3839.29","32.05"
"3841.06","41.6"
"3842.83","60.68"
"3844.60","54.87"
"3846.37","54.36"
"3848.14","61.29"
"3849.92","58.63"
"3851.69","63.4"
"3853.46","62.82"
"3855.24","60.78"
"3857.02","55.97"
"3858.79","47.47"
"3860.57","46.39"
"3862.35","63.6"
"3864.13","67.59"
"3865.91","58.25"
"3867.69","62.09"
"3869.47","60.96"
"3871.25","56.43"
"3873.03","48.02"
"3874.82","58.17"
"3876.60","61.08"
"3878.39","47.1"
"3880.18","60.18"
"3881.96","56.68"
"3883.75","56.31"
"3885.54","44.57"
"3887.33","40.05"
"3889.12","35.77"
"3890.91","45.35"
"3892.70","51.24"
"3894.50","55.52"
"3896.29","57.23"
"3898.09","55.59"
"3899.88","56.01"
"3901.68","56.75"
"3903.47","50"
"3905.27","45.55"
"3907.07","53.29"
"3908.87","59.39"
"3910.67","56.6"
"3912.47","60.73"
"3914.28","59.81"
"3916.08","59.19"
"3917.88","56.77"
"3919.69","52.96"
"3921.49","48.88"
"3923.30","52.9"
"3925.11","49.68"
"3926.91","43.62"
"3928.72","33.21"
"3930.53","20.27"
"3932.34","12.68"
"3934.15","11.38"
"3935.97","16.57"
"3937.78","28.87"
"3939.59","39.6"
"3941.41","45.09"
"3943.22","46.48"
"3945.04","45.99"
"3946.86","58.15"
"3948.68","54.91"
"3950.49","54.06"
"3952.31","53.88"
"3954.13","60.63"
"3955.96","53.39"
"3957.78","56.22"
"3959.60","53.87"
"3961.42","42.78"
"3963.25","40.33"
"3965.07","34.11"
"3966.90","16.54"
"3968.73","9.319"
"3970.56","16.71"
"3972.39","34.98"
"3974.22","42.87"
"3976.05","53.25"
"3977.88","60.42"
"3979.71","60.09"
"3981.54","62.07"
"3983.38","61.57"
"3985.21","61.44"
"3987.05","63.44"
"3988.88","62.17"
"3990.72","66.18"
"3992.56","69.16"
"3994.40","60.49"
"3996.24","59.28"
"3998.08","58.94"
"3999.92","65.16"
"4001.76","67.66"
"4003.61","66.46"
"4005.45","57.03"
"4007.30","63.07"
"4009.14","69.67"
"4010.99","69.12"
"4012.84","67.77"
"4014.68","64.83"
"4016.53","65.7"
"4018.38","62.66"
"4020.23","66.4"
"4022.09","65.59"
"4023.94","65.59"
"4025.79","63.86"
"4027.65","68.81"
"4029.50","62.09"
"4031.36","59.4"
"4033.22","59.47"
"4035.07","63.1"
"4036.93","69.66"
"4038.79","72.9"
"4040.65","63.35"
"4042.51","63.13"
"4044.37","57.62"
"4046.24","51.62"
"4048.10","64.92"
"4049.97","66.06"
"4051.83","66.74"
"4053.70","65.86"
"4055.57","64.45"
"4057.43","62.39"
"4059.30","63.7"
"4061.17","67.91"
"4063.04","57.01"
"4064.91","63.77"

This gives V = -4.1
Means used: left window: 46.6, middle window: 58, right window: 50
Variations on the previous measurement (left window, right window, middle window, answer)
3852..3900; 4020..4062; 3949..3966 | 2.6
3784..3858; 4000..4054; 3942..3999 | 9.3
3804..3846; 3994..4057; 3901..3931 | 2.2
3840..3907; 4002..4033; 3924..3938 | 7.5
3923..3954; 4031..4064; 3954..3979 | 2.7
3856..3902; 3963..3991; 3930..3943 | 6.1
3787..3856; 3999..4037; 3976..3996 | 0.1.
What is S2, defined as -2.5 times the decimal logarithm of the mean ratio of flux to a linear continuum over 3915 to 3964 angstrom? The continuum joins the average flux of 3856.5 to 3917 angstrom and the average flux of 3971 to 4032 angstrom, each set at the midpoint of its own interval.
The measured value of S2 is 0.290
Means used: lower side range 54.4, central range 44.2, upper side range 61.7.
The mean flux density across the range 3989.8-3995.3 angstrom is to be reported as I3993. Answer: 65.2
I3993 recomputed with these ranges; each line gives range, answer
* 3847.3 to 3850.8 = 59.8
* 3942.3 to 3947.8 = 50.2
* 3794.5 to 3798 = 40.5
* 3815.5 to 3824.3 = 52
